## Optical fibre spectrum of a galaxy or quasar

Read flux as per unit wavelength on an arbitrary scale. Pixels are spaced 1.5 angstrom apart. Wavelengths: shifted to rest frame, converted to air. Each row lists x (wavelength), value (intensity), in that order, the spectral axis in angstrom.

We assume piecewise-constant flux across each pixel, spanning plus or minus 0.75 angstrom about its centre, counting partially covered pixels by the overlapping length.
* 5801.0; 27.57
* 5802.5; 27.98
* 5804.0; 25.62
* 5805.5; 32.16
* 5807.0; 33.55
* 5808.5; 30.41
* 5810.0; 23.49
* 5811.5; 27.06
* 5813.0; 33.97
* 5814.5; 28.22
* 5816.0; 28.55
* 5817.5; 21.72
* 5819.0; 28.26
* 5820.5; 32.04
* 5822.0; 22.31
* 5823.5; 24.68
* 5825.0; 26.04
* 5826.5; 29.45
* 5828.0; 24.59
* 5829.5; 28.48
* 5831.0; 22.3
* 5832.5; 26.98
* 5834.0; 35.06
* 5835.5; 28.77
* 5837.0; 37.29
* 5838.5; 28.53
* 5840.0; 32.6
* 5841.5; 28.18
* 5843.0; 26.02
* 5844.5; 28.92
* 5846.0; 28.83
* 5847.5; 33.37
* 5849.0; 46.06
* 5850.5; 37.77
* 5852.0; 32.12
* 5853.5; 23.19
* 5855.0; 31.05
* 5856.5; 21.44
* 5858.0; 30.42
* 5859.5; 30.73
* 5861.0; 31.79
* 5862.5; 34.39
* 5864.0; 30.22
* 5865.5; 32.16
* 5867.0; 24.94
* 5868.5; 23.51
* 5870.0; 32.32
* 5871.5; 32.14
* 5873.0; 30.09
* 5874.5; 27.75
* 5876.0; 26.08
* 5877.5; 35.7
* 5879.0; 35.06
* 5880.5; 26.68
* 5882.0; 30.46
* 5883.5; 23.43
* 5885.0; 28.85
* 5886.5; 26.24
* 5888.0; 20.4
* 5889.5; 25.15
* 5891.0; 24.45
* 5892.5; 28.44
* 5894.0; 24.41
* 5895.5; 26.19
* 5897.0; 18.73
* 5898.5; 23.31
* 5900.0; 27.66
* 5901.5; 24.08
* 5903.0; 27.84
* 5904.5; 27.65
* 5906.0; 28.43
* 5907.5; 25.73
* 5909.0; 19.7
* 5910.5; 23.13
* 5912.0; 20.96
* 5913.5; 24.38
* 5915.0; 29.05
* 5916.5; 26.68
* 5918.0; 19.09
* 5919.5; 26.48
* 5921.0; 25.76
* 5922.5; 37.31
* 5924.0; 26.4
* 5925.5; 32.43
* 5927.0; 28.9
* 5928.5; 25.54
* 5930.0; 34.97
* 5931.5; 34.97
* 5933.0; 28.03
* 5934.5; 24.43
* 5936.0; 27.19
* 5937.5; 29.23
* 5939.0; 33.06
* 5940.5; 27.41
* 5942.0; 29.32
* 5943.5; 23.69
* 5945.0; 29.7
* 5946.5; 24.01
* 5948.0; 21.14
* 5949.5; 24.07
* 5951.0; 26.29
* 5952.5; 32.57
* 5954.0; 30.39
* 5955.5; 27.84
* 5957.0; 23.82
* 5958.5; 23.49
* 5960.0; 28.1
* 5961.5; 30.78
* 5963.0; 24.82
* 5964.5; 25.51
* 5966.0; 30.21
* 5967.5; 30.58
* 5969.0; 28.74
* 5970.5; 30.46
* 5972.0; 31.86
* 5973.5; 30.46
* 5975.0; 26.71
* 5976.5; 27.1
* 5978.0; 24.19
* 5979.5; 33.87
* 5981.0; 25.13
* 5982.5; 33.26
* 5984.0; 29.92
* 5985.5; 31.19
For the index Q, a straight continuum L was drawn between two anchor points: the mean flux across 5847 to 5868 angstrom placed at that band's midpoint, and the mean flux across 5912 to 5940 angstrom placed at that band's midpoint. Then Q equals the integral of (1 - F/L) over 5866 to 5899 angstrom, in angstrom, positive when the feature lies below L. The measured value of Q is 3.4 angstrom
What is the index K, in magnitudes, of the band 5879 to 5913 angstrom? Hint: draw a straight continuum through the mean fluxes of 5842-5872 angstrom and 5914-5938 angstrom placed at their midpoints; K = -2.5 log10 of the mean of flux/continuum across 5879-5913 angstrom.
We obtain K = 0.16 mag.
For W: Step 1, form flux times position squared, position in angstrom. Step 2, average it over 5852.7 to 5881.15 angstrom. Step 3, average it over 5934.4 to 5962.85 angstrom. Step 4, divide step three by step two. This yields 0.95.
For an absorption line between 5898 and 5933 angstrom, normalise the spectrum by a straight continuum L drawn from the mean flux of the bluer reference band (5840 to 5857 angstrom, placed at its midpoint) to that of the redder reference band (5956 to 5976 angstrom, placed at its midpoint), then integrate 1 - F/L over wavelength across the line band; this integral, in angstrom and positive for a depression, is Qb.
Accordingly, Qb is 2.7 angstrom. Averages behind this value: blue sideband 30.9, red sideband 28.1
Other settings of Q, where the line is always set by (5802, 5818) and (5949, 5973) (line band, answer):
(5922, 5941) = -1.1 angstrom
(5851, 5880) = -1.4 angstrom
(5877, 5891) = 0.3 angstrom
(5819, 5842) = 0.0 angstrom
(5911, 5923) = 1.0 angstrom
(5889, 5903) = 1.7 angstrom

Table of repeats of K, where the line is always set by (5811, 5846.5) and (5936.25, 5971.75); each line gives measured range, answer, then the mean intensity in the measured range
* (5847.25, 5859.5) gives -0.13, 31.8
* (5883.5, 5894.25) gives 0.11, 25.3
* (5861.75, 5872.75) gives -0.07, 30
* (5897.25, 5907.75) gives 0.08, 26.1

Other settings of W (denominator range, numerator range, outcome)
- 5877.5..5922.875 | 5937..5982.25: 1.10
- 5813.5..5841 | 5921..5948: 1.06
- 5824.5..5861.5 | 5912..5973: 0.96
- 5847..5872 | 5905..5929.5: 0.87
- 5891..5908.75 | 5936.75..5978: 1.11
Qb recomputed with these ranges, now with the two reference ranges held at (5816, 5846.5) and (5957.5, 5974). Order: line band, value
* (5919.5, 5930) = -0.4 angstrom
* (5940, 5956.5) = 0.9 angstrom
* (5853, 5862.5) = -0.2 angstrom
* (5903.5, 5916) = 1.5 angstrom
